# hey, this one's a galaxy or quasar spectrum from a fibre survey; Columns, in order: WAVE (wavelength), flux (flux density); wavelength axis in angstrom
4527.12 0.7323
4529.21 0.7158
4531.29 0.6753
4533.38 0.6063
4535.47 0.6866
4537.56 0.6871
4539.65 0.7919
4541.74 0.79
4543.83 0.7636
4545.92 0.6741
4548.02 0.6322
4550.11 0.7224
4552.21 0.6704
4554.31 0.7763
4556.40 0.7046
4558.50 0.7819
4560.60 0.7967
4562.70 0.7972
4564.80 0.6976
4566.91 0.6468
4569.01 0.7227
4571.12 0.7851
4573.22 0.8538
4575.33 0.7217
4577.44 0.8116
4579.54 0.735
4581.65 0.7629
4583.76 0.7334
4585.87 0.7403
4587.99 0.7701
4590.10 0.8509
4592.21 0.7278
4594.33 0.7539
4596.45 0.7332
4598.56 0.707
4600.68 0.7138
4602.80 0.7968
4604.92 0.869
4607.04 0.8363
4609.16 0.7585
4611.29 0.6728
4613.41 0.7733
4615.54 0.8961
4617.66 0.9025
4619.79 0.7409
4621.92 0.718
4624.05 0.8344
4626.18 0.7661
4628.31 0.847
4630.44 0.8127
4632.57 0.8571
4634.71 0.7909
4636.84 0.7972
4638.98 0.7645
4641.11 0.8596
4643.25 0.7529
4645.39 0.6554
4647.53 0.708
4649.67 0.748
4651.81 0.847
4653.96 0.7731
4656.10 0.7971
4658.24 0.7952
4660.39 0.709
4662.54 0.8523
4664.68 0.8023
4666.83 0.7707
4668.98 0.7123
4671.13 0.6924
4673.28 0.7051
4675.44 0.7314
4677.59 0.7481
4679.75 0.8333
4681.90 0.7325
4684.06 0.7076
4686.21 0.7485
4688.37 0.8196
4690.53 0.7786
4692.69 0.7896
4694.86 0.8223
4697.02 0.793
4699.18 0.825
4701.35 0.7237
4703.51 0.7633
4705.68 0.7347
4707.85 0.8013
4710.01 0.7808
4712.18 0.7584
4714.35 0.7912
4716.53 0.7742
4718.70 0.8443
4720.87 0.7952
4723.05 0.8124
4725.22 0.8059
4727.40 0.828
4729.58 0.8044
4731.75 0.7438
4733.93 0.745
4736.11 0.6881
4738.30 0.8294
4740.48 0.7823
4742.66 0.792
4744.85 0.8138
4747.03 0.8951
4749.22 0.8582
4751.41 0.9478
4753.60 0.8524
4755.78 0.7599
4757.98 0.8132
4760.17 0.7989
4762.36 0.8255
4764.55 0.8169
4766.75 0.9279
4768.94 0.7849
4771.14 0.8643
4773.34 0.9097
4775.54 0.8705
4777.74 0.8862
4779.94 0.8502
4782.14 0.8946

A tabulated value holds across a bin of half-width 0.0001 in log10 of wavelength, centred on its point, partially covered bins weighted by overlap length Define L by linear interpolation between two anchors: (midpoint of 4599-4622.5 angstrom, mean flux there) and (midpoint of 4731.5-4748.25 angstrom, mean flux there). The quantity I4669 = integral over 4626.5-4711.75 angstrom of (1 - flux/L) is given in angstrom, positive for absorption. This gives 1.6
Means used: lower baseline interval 0.788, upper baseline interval 0.789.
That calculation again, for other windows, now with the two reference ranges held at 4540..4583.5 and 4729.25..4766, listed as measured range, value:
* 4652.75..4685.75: 1.04 angstrom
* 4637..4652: 0.27 angstrom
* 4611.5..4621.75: -0.57 angstrom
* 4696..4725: 0.46 angstrom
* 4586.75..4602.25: 0.06 angstrom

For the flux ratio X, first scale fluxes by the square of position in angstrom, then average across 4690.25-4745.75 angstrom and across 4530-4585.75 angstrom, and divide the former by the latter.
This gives 1.1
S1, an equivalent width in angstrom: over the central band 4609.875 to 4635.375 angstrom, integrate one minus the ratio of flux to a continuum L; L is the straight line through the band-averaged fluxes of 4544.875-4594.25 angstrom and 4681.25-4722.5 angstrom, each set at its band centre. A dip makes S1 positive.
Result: -1.4 angstrom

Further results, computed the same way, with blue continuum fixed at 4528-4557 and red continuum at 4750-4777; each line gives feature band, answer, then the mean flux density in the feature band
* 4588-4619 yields -1.6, 0.784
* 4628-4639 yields -0.7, 0.814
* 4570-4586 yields -0.9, 0.77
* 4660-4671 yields 0.3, 0.767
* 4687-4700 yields 0.0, 0.803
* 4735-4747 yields 0.6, 0.791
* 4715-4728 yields 0.2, 0.808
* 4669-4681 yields 0.8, 0.739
